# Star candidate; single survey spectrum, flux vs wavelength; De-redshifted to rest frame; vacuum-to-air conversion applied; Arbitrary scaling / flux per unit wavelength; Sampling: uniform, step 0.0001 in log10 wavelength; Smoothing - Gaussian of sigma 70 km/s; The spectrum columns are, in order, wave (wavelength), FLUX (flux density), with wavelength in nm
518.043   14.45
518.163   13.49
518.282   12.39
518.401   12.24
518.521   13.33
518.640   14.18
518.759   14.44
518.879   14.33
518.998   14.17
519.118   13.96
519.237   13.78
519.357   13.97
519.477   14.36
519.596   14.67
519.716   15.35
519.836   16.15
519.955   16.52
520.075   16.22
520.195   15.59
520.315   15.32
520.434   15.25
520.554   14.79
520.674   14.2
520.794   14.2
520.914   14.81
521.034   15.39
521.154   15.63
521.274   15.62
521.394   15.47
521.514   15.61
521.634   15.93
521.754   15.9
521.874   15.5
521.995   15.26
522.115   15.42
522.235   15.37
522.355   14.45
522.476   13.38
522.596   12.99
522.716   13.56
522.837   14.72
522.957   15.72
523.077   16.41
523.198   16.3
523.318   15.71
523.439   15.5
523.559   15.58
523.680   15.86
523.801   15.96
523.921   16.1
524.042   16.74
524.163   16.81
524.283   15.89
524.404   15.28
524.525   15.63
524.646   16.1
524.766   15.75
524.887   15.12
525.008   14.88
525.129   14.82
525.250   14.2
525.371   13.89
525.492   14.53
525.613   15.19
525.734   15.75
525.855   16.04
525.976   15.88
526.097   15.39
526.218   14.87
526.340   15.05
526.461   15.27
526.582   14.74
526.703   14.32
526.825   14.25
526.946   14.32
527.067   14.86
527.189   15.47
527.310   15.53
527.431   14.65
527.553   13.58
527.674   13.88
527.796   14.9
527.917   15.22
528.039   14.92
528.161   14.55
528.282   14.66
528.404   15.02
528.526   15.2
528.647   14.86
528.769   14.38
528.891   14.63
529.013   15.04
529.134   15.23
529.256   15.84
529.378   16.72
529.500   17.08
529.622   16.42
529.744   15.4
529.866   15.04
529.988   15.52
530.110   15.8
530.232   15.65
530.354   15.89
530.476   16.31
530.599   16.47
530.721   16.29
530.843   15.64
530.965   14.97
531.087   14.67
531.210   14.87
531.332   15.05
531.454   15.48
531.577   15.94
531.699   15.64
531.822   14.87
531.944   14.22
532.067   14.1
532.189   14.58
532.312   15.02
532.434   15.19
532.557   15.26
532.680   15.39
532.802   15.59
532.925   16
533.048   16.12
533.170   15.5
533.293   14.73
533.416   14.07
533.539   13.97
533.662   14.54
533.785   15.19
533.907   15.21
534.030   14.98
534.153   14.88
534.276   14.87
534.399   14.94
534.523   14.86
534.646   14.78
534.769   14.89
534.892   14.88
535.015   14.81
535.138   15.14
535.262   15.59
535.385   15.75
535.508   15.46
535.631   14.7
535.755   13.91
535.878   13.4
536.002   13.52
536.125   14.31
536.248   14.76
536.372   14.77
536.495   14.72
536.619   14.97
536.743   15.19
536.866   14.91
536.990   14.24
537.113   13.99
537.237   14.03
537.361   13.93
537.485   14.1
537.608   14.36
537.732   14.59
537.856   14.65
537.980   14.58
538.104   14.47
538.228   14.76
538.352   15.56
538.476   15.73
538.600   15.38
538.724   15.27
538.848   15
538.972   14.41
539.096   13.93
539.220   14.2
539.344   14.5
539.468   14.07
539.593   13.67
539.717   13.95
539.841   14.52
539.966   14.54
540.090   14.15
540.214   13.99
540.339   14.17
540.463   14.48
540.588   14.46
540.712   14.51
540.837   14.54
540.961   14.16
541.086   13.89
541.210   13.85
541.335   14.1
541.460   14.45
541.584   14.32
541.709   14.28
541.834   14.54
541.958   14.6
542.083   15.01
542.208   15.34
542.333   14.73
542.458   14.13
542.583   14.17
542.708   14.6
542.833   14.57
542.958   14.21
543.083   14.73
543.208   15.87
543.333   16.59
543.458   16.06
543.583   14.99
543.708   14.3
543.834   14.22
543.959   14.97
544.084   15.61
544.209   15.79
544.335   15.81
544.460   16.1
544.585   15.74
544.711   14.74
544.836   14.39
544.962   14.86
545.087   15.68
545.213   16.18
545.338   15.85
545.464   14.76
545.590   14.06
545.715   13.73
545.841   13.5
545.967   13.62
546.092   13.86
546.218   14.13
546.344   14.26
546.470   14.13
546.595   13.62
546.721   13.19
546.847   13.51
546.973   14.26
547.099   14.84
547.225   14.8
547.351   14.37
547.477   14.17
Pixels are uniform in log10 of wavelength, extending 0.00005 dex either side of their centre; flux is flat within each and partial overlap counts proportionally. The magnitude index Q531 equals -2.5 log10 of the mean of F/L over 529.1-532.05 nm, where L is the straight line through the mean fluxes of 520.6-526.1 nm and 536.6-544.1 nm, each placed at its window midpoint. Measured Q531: -0.04 mag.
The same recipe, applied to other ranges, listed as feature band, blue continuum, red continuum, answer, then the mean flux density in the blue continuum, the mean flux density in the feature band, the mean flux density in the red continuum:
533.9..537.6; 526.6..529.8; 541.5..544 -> 0.02 mag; 15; 14.7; 14.8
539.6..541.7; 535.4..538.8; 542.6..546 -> 0.04 mag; 14.6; 14.2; 15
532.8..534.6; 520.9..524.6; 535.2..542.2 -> -0.01 mag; 15.4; 15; 14.5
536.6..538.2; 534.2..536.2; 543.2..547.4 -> 0.02 mag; 14.7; 14.5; 14.8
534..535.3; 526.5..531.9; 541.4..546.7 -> 0.01 mag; 15.2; 14.9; 14.8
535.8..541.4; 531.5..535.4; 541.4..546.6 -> 0.04 mag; 15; 14.4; 14.8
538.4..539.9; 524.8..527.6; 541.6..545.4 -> 0.03 mag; 14.9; 14.6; 15.1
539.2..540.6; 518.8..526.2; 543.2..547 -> 0.05 mag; 15.2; 14.2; 14.8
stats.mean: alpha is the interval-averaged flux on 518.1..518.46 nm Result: 12.7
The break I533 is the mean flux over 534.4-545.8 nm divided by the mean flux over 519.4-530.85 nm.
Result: 0.96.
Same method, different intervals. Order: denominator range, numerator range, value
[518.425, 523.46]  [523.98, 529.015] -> 1.01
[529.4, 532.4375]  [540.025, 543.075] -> 0.93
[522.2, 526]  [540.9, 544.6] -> 0.97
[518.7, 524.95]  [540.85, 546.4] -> 0.97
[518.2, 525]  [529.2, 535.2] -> 1.01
